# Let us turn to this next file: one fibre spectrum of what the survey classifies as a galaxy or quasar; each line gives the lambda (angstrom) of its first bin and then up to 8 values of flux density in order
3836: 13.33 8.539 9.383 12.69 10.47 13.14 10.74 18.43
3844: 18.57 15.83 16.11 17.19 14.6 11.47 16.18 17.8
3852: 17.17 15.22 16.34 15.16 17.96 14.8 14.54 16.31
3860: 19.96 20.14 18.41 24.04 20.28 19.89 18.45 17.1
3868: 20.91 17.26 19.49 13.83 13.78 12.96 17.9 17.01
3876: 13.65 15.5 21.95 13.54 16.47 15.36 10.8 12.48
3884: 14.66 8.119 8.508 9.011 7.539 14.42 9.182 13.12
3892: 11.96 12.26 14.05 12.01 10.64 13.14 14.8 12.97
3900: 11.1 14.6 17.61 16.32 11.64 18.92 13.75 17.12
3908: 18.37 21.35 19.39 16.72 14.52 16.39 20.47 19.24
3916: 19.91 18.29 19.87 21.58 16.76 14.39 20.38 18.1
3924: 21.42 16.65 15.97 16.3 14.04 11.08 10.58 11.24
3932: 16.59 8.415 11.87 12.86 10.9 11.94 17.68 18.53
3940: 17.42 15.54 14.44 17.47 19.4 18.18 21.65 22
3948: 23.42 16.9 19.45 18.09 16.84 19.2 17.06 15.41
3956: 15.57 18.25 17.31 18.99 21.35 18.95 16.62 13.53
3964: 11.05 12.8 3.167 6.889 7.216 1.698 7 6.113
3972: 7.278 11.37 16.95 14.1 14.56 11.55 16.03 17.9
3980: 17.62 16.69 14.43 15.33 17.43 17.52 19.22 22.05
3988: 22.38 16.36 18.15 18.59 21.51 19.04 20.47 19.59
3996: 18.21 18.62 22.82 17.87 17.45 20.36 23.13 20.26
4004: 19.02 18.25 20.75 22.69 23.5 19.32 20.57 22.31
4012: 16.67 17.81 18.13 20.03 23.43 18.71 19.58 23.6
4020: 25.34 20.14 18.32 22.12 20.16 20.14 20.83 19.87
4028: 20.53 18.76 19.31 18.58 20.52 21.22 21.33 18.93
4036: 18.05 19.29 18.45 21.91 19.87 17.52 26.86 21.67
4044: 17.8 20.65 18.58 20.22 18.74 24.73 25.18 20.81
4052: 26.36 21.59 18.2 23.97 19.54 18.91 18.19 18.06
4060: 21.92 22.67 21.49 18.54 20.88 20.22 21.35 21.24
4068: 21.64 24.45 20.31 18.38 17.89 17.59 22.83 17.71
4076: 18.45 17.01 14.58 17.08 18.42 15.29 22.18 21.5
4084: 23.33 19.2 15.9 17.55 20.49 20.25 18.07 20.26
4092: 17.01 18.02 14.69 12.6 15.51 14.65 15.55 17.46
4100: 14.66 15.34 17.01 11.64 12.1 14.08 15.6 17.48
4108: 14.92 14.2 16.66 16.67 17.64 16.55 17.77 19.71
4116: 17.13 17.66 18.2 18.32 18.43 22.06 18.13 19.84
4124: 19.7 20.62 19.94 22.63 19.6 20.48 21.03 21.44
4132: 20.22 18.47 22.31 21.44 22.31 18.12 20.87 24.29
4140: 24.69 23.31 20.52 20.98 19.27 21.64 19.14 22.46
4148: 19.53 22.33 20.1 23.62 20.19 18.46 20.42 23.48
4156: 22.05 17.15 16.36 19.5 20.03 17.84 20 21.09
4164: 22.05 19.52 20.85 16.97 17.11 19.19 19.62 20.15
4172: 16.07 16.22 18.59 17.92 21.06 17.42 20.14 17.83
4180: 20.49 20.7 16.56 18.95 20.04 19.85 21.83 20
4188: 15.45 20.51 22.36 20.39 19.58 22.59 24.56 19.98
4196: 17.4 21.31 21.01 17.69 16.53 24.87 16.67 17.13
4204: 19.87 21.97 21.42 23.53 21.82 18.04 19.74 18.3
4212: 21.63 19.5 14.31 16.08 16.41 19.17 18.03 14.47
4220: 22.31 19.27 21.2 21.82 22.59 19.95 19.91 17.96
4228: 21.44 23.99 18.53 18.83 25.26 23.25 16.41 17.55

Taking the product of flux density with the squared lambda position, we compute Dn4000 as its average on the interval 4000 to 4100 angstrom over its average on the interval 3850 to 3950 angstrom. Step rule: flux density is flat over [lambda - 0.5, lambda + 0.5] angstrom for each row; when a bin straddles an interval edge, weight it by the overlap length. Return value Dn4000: 1.34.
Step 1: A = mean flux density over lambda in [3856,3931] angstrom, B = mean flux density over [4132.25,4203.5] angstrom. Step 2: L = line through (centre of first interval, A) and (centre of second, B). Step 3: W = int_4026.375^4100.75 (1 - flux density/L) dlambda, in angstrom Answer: -4.6 angstrom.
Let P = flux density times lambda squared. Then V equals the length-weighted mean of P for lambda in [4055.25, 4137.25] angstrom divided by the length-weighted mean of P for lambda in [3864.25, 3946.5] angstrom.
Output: 1.3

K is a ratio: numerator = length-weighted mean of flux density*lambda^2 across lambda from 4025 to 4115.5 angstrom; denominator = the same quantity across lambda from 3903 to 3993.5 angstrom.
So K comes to 1.3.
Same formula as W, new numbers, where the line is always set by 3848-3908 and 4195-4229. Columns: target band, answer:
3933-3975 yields 3.56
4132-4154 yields -2.90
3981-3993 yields -1.32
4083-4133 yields 1.20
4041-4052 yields -2.65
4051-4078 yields -4.08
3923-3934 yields 1.04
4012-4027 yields -3.02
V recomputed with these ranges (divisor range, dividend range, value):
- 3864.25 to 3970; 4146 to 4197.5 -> 1.46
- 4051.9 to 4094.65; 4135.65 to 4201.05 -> 1.07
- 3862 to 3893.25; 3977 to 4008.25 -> 1.35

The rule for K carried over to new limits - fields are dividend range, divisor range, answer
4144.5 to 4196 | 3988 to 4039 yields 1.07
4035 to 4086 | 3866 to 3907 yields 1.56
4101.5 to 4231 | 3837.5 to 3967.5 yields 1.41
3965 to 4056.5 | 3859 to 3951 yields 1.23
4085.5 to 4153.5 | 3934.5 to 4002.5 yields 1.24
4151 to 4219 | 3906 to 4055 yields 1.20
